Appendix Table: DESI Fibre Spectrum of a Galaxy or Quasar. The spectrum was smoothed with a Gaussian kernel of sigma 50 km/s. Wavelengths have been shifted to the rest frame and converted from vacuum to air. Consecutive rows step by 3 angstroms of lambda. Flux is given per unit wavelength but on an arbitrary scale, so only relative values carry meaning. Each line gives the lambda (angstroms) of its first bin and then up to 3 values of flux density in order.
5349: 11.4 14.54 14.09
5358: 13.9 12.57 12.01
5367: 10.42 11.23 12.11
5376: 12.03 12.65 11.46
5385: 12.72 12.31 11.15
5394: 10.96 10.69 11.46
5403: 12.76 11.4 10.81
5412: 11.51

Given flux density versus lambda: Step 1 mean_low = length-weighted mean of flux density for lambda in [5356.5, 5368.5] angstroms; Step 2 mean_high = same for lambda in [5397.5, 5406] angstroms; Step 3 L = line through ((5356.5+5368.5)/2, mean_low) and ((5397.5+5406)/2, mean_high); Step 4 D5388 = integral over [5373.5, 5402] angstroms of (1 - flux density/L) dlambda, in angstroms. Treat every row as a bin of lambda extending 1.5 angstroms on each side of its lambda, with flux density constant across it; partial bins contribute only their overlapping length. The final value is 0.5 angstroms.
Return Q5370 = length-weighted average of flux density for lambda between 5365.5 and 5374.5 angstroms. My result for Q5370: 11.3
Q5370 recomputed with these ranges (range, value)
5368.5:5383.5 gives 11.9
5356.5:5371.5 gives 12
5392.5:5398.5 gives 10.8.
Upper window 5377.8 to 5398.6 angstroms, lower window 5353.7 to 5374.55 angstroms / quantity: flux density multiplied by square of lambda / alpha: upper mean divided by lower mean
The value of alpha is 0.96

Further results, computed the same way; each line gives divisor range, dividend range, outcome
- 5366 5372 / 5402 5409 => 1.09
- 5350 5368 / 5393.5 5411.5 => 0.89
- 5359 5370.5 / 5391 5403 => 0.98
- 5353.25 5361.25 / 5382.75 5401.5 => 0.85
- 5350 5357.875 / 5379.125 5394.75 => 0.85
